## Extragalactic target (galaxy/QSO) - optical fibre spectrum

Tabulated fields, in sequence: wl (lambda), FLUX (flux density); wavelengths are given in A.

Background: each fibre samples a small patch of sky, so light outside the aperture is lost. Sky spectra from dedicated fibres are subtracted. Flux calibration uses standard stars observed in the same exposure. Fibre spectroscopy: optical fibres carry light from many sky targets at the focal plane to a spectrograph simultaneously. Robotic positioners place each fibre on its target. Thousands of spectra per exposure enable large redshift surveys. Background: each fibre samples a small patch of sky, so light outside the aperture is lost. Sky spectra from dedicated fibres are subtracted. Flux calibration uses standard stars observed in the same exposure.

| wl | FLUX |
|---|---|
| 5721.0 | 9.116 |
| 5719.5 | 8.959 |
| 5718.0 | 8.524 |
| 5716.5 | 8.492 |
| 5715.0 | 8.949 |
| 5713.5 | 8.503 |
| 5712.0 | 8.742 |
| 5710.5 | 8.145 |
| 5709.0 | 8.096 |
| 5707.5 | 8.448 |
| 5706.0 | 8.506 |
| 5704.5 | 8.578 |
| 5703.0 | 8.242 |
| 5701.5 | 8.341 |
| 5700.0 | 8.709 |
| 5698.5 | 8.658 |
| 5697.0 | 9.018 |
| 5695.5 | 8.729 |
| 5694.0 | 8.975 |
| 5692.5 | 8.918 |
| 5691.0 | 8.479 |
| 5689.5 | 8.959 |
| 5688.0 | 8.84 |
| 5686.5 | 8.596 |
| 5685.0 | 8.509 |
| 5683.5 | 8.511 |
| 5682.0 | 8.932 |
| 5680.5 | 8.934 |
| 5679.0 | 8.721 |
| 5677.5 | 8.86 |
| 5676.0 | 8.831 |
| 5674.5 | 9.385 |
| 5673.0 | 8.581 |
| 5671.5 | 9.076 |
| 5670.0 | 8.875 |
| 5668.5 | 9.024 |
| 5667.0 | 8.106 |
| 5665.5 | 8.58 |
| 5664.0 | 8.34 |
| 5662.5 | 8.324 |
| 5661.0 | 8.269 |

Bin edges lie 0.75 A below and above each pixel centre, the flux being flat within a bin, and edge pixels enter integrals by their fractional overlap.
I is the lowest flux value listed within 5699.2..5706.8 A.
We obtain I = 8.242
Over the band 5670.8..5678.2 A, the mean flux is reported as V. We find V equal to 8.95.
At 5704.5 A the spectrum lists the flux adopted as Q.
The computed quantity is 8.578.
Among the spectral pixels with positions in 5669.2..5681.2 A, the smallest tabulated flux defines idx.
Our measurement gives 8.581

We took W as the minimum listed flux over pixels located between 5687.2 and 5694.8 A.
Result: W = 8.479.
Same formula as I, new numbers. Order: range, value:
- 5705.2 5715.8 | 8.096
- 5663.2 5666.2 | 8.34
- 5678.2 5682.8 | 8.721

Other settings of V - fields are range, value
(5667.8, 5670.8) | 8.95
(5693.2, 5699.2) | 8.85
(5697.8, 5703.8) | 8.49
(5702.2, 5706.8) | 8.44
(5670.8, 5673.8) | 8.83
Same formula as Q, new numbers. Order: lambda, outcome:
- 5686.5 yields 8.596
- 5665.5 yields 8.58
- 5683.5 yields 8.511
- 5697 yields 9.018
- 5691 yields 8.479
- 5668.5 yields 9.024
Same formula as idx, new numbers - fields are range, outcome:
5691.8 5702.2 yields 8.341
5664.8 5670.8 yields 8.106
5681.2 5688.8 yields 8.509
